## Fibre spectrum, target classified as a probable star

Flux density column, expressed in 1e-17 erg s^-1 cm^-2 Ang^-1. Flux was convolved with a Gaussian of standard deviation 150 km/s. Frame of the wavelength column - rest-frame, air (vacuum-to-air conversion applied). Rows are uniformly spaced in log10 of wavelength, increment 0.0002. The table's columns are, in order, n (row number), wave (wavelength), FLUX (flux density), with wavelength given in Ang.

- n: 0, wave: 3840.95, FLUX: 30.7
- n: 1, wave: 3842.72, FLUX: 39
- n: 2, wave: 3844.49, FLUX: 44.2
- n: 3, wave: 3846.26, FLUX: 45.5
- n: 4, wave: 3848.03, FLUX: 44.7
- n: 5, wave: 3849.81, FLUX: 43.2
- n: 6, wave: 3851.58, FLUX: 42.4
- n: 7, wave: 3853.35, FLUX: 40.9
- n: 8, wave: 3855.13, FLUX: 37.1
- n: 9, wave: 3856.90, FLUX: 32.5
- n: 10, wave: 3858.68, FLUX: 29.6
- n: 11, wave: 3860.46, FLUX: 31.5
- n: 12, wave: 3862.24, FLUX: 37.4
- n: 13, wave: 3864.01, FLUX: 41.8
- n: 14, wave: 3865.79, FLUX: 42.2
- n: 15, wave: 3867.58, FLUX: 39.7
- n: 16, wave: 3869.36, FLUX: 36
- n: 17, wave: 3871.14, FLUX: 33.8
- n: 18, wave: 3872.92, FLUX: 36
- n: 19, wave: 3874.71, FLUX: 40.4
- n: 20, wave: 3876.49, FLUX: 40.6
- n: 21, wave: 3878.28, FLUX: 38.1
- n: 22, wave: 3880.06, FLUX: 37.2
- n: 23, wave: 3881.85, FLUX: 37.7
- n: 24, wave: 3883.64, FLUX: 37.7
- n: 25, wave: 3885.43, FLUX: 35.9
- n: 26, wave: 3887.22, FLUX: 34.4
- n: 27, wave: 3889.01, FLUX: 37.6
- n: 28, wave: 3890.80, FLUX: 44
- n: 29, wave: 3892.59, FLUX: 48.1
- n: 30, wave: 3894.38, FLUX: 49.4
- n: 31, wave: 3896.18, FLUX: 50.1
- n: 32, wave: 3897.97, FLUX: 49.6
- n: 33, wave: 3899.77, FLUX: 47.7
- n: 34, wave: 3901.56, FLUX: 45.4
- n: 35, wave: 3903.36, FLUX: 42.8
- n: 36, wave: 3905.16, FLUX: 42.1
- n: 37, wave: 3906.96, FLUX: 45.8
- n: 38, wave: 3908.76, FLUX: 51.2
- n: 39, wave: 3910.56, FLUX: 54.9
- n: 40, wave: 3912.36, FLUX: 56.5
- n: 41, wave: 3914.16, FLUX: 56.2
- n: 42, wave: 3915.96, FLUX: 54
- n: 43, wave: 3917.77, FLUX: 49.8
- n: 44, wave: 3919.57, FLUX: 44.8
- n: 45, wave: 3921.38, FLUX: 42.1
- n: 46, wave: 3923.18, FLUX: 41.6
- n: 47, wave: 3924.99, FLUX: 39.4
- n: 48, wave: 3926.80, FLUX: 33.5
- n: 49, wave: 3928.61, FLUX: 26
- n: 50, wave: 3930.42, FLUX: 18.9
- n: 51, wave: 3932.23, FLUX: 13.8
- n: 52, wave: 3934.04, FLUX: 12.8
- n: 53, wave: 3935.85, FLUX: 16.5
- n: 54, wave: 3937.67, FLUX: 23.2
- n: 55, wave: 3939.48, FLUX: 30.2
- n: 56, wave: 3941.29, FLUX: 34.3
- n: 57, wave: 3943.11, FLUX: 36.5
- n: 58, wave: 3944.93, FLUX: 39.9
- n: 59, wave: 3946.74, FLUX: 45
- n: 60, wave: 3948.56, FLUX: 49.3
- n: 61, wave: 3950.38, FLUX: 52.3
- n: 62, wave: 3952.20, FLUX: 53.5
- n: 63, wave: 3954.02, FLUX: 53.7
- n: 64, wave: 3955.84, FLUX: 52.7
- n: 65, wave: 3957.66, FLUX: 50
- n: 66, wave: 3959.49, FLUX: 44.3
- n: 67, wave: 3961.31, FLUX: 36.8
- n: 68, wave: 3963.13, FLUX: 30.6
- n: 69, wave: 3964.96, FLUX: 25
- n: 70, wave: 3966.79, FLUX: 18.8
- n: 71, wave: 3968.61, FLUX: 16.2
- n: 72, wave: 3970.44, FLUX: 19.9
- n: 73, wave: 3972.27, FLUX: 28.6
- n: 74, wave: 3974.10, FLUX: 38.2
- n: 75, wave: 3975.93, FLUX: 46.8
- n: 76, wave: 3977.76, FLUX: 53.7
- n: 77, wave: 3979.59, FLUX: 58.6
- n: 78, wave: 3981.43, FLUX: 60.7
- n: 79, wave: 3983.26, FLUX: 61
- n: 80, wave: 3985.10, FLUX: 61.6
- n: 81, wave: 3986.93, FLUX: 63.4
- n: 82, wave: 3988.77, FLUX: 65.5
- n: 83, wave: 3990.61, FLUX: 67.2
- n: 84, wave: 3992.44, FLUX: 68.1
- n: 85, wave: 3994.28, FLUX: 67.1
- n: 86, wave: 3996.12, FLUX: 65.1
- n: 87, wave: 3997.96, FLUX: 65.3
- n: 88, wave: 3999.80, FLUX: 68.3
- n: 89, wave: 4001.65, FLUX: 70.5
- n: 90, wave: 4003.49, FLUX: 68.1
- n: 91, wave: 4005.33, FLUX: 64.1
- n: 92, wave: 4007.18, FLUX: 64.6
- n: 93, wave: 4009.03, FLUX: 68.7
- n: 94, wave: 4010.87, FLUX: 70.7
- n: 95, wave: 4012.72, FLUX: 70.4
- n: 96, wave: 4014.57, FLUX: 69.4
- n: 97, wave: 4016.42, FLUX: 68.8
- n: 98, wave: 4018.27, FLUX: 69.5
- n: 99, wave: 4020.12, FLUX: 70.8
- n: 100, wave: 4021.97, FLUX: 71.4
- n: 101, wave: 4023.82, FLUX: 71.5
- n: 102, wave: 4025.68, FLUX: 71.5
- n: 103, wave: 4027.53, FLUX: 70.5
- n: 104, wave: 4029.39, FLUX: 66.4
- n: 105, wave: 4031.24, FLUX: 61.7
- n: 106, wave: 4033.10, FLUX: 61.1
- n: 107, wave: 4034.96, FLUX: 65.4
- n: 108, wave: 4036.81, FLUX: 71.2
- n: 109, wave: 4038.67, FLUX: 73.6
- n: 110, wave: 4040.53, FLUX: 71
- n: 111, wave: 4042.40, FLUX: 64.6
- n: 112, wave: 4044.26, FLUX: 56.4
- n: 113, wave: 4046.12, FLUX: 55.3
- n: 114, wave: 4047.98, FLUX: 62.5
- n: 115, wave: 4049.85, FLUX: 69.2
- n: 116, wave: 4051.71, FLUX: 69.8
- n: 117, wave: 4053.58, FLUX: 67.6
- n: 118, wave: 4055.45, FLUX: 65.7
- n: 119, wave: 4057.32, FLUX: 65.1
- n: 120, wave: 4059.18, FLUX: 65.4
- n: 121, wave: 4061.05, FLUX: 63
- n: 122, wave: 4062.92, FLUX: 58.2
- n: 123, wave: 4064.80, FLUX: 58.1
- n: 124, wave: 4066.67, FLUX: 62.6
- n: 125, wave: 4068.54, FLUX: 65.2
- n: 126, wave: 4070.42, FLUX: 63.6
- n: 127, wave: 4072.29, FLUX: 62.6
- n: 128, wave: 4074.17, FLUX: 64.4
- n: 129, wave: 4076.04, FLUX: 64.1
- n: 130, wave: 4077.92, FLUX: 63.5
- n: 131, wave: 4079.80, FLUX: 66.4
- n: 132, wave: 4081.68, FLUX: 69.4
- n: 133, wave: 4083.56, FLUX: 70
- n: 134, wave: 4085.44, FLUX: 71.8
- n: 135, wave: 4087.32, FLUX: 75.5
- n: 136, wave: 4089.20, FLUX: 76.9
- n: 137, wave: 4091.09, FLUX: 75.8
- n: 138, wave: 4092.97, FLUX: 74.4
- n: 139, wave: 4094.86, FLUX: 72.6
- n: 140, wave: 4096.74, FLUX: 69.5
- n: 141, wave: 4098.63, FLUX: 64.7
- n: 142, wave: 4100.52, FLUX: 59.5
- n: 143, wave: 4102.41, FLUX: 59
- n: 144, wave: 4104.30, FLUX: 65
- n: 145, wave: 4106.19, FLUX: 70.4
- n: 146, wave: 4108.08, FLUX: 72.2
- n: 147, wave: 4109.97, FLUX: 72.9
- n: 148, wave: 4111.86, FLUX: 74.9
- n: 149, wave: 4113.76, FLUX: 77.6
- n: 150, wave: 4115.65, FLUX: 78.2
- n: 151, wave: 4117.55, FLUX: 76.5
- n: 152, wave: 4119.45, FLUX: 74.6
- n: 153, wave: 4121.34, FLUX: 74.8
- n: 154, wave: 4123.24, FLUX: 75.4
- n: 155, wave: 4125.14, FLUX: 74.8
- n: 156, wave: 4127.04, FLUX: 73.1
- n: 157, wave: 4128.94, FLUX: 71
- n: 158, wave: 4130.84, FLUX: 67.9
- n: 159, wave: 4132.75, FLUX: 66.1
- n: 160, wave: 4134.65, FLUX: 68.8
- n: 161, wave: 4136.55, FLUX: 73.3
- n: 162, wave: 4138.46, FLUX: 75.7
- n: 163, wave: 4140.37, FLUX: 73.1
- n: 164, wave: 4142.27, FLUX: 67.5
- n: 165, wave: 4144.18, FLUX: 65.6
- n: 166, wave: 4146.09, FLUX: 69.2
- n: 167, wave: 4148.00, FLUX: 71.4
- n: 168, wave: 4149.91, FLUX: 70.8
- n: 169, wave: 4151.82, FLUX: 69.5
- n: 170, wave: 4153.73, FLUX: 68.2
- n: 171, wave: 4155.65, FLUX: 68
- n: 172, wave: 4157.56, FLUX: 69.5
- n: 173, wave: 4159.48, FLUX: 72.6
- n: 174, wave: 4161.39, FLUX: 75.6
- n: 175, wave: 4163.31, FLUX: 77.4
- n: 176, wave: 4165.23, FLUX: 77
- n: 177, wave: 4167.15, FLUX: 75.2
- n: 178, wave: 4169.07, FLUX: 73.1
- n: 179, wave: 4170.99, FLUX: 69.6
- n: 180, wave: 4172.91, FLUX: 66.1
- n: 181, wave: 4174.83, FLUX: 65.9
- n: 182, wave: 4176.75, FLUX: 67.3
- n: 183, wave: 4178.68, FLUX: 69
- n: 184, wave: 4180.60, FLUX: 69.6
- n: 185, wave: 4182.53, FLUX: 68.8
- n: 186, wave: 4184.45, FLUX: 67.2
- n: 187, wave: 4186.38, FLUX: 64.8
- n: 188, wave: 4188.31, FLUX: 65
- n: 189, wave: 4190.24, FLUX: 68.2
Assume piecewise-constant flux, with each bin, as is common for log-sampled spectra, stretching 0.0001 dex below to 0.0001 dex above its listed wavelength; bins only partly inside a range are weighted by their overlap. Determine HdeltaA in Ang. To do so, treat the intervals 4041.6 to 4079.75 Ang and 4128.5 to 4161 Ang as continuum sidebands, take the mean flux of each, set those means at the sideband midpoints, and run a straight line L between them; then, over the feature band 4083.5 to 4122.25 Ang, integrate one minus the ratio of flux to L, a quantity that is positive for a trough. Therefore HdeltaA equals -3.0 Ang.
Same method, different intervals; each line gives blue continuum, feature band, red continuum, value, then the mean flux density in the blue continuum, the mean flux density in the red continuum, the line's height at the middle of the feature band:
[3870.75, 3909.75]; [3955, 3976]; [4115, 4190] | 7.1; 42.2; 70.9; 50.4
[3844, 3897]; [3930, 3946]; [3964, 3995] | 6.9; 39.6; 48.2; 44.9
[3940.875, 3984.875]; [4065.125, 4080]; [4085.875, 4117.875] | 0.4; 42.3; 71.4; 65.3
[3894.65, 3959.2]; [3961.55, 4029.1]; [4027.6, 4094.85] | -3.8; 41.7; 66.4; 54.3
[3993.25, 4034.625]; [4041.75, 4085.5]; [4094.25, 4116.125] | 2.9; 67.9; 69.5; 68.8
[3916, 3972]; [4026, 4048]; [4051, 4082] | -3.1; 35.3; 64.2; 57.3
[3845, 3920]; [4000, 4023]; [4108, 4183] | -4.9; 42.6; 71.7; 56.8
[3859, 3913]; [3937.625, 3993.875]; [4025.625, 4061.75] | 9.4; 42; 65.7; 54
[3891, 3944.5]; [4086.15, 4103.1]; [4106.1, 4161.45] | -1.0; 39.9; 71.9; 66.1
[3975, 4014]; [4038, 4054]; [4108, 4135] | 0.6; 64.3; 73.4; 68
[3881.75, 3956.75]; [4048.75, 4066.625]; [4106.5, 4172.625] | -1.1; 41.2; 72.3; 60.8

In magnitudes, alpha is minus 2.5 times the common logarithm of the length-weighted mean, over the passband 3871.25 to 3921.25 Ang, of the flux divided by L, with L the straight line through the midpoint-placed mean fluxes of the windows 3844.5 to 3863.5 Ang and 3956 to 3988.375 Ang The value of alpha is -0.11 mag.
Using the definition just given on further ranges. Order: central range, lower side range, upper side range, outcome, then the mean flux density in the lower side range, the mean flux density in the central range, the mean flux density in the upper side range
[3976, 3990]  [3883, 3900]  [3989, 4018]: 0.060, 43.4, 59.9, 67.7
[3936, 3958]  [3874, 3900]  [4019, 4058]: 0.222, 41.8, 42.3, 66.8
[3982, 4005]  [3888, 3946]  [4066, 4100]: -0.234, 39.9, 65.8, 68.4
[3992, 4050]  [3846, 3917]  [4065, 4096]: -0.114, 42.3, 67.2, 68.5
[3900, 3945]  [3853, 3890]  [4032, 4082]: 0.156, 37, 38.2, 64.6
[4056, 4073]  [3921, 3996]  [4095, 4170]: -0.054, 41.7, 62.7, 71.3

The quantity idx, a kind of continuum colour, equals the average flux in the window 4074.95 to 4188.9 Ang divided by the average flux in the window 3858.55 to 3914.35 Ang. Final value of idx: 1.7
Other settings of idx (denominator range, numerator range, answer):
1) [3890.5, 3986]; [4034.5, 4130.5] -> 1.65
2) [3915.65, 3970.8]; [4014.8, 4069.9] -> 1.85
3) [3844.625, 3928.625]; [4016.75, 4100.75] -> 1.59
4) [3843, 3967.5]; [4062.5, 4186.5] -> 1.75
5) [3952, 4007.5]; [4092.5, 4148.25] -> 1.37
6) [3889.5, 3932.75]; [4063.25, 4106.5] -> 1.53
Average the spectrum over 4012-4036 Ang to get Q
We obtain 68.3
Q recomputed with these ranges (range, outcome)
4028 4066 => 64.6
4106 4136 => 73.2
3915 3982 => 37.5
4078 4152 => 71.1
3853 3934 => 40.3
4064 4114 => 68.2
